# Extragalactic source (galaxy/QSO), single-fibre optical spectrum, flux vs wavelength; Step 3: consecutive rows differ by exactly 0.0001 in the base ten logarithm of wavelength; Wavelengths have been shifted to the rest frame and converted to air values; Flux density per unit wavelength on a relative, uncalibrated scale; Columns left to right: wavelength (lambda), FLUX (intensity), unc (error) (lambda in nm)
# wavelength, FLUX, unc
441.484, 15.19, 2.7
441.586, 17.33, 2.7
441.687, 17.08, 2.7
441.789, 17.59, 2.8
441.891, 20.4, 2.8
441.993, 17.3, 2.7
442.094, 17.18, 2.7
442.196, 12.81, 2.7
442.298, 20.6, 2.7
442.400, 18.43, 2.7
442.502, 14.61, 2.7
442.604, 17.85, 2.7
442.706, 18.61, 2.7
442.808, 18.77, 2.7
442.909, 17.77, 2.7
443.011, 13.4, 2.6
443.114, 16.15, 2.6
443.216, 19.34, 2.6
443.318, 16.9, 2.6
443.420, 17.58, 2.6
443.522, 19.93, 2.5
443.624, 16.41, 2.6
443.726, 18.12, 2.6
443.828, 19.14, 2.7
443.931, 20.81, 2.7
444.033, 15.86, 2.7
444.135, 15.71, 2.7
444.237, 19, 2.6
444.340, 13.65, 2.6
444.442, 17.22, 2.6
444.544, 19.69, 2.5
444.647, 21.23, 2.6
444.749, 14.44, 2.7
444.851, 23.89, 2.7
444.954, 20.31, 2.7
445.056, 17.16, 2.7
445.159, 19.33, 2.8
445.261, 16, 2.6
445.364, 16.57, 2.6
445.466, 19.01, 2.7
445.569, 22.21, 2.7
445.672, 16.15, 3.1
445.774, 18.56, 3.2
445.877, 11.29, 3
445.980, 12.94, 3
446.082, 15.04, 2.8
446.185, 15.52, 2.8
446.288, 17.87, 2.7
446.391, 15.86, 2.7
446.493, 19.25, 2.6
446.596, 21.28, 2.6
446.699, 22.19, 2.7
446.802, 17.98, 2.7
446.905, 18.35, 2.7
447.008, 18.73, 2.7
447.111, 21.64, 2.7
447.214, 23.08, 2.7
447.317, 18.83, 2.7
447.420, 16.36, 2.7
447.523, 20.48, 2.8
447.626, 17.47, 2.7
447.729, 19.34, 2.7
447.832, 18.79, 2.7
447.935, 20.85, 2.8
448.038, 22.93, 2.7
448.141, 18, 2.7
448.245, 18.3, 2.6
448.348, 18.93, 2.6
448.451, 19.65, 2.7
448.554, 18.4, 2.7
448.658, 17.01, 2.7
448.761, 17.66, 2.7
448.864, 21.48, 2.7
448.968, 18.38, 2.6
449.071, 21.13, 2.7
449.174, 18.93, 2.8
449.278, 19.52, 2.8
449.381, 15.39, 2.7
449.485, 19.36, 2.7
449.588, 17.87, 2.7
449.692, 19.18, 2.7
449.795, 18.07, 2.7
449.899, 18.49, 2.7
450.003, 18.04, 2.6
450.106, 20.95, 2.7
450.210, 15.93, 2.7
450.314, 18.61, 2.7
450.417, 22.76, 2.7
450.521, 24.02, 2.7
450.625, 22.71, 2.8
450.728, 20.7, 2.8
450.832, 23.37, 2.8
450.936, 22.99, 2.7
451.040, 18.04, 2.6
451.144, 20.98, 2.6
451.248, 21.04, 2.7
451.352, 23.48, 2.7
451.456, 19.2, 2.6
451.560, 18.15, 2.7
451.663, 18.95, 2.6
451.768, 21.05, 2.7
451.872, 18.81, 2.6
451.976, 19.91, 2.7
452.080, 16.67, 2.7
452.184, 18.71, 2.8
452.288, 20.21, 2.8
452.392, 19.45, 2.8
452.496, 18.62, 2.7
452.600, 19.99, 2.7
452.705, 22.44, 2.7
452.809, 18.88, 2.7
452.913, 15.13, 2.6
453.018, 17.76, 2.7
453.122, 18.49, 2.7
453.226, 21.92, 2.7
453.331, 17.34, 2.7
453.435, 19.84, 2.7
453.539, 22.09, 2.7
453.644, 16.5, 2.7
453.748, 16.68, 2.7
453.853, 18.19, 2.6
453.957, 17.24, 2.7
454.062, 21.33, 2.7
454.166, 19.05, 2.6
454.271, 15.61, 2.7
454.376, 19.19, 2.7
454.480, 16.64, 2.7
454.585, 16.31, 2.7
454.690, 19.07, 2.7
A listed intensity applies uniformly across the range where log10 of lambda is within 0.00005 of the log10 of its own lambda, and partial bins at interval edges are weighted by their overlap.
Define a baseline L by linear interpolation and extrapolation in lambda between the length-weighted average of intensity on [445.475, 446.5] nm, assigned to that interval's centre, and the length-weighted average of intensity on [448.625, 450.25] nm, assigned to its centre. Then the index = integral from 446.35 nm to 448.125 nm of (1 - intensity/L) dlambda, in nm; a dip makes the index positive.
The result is -0.24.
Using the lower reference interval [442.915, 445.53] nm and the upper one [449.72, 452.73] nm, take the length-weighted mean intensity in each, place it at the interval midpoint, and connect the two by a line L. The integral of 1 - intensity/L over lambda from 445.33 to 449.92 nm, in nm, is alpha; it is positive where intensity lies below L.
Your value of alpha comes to 0.10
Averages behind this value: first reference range 17.9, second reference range 20.1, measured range 18.6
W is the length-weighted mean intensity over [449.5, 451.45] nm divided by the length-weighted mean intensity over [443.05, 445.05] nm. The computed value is 1.12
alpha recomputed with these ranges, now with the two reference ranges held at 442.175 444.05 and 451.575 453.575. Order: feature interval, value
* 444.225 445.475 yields -0.020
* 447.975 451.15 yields -0.145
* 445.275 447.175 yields 0.038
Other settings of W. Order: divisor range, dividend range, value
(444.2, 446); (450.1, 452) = 1.16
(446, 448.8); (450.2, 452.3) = 1.08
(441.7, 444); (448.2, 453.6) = 1.10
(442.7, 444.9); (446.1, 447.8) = 1.06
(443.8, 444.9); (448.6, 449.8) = 1.03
